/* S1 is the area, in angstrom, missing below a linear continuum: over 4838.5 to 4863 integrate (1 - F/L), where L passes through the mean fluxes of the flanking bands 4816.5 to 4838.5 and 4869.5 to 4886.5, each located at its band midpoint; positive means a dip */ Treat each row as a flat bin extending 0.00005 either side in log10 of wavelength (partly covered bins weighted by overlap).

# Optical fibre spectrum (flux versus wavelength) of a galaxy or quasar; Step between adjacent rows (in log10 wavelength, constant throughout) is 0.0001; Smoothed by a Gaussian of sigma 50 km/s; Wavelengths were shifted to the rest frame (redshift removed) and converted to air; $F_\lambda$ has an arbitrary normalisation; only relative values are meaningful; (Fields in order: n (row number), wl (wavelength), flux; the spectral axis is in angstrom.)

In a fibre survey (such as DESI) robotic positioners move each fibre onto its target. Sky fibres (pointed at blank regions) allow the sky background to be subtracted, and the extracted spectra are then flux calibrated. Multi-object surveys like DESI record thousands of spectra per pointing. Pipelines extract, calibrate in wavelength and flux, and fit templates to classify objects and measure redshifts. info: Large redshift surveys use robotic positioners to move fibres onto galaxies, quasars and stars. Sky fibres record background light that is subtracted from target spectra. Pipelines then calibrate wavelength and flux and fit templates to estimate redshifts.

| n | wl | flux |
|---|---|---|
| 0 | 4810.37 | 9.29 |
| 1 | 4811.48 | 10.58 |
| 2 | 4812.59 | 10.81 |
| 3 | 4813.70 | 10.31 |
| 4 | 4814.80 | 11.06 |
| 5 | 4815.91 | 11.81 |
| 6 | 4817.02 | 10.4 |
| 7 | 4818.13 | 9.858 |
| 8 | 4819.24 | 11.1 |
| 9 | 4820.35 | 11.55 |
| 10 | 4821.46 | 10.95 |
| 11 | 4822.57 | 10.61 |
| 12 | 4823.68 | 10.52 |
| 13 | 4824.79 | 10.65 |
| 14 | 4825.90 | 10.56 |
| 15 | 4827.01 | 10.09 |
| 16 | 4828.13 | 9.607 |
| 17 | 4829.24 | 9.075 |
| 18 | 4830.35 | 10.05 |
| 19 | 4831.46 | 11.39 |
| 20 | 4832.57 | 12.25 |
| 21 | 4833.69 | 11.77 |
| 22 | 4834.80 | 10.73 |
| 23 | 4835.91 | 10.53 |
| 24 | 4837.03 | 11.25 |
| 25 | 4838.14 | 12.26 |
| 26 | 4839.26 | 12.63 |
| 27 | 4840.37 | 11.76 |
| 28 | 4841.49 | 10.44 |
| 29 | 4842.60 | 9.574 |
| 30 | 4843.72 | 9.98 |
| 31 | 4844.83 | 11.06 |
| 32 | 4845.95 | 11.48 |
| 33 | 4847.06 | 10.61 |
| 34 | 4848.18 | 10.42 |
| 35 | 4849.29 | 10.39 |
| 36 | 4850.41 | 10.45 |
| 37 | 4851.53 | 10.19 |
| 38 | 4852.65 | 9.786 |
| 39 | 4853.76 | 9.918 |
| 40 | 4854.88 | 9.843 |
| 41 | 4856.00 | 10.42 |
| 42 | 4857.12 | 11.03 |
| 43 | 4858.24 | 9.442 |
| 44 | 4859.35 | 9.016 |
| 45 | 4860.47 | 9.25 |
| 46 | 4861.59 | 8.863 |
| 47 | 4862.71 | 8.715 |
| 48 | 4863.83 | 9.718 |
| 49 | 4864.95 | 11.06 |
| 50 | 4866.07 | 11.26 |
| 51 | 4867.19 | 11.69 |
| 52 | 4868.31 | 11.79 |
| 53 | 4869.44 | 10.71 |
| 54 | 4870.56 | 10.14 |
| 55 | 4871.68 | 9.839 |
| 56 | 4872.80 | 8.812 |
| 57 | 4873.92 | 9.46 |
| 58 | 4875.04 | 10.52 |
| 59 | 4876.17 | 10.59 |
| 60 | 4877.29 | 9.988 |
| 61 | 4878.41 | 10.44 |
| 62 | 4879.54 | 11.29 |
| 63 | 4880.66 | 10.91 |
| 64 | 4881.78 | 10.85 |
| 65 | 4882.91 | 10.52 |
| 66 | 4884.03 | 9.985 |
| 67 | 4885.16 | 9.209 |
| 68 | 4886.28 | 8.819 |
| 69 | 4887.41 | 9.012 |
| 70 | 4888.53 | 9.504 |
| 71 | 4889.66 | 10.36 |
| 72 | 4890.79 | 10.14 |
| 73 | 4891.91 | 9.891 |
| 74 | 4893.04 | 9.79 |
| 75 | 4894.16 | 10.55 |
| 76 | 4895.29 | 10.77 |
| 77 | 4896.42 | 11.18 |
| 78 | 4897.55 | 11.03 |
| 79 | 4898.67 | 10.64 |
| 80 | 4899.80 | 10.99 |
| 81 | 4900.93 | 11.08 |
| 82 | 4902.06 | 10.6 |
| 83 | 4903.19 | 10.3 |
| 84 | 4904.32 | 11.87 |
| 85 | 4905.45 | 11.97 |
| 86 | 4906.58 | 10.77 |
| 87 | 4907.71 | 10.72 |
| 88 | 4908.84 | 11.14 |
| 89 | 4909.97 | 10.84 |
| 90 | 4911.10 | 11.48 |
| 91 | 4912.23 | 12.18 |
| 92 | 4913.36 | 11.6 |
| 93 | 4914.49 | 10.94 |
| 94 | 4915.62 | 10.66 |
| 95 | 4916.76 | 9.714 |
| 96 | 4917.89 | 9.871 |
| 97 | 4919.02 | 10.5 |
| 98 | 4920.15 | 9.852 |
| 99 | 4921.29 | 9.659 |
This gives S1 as 0.5 angstrom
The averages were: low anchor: 10.7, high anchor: 10.1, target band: 10.3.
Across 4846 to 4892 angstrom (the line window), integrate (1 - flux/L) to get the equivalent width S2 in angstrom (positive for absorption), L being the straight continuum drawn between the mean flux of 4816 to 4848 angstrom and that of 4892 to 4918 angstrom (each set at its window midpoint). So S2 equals 3.1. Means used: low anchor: 10.8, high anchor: 10.9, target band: 10.1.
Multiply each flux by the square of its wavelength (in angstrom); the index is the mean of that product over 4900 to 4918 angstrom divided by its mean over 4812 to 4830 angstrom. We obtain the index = 1.08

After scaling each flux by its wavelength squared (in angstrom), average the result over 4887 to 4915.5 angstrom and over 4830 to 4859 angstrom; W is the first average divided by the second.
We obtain 1.03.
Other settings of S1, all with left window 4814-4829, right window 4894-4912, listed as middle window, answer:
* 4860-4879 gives 1.2 angstrom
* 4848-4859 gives 0.6 angstrom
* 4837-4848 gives -0.3 angstrom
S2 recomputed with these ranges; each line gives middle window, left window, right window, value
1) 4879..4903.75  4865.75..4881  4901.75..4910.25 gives 1.1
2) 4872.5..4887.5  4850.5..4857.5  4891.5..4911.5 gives 0.7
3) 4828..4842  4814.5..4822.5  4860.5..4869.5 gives -0.5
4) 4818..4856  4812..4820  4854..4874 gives -0.8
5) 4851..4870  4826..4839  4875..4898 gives 0.7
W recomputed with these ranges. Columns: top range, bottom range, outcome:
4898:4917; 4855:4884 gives 1.10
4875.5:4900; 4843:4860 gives 1.02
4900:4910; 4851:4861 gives 1.14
